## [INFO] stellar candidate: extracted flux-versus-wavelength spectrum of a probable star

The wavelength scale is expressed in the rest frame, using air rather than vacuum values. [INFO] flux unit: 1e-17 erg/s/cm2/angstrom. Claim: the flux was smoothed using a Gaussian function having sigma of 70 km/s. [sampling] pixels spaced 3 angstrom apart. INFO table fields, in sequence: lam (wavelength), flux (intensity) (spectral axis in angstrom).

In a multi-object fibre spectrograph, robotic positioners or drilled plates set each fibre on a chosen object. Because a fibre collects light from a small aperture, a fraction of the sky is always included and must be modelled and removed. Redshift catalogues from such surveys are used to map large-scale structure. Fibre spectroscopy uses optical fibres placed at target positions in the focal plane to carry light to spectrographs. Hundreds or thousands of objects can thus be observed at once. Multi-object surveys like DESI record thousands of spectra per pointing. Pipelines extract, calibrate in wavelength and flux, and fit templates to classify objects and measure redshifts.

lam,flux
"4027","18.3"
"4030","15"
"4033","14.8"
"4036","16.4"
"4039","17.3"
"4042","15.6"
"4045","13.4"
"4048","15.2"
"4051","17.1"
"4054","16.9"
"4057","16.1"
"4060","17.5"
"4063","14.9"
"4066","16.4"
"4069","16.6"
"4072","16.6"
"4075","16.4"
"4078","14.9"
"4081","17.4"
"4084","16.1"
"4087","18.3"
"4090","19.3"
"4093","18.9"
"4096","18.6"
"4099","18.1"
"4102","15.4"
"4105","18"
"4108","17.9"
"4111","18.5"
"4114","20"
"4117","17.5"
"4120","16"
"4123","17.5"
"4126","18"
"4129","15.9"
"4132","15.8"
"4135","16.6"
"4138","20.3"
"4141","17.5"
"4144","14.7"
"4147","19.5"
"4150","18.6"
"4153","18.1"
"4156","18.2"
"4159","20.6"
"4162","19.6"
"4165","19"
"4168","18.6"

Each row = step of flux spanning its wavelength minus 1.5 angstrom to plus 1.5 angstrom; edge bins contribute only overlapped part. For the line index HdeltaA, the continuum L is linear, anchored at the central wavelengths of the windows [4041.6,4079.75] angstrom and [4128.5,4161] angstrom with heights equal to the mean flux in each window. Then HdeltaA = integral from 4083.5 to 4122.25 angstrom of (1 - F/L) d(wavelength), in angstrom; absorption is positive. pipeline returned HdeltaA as -2.28 angstrom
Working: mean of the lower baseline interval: 16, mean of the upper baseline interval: 17.9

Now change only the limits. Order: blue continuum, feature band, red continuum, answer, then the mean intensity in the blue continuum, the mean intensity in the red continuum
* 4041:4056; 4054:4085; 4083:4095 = 1.2 angstrom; 15.7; 18.3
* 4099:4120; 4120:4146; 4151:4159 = 1.7 angstrom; 17.8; 18.6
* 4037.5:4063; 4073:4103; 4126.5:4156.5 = -1.2 angstrom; 16.1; 17.5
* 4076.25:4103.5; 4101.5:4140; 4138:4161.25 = 0.8 angstrom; 17.4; 18.4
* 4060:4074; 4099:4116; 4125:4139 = -1.1 angstrom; 16.3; 17.2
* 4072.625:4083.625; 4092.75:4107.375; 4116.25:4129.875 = -1.0 angstrom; 16.2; 17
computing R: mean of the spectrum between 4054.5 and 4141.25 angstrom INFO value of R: 17.3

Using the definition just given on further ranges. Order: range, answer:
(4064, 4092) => 16.9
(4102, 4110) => 17.5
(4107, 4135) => 17.4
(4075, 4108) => 17.5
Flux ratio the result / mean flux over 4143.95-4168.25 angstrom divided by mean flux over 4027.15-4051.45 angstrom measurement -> 1.20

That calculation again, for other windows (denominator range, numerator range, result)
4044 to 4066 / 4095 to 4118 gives 1.13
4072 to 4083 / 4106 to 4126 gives 1.10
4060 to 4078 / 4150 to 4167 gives 1.18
